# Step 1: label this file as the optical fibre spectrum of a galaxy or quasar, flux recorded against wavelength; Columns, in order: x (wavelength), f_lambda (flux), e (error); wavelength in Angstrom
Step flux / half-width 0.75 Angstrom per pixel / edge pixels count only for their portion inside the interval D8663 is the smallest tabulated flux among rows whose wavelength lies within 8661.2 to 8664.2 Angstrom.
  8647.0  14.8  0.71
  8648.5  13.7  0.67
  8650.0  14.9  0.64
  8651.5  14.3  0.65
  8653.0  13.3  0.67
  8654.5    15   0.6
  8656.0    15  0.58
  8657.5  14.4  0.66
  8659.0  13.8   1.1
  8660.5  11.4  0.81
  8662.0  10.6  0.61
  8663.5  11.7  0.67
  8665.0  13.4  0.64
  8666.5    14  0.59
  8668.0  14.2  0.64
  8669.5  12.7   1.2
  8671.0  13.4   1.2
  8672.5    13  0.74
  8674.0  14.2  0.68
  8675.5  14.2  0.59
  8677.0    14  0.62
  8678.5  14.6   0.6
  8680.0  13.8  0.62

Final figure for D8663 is 10.6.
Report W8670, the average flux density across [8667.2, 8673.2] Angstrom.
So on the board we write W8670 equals 13.3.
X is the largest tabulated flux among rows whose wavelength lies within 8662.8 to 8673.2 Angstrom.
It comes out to 14.2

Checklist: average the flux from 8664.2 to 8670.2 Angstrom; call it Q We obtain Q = 13.6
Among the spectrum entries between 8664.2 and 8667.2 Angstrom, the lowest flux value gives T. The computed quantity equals 13.4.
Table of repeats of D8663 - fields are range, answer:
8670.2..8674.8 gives 13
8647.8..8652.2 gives 13.7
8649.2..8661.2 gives 11.4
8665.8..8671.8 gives 12.7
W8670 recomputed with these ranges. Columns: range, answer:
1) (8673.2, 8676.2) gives 14.2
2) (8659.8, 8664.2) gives 11.2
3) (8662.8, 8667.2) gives 13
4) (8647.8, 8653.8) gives 14.1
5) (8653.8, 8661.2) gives 13.9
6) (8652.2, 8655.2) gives 14.1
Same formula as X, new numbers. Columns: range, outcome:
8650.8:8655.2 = 15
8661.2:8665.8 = 13.4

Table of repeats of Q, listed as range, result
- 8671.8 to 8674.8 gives 13.6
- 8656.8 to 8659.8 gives 14.1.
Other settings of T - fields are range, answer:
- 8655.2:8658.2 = 14.4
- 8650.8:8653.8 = 13.3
